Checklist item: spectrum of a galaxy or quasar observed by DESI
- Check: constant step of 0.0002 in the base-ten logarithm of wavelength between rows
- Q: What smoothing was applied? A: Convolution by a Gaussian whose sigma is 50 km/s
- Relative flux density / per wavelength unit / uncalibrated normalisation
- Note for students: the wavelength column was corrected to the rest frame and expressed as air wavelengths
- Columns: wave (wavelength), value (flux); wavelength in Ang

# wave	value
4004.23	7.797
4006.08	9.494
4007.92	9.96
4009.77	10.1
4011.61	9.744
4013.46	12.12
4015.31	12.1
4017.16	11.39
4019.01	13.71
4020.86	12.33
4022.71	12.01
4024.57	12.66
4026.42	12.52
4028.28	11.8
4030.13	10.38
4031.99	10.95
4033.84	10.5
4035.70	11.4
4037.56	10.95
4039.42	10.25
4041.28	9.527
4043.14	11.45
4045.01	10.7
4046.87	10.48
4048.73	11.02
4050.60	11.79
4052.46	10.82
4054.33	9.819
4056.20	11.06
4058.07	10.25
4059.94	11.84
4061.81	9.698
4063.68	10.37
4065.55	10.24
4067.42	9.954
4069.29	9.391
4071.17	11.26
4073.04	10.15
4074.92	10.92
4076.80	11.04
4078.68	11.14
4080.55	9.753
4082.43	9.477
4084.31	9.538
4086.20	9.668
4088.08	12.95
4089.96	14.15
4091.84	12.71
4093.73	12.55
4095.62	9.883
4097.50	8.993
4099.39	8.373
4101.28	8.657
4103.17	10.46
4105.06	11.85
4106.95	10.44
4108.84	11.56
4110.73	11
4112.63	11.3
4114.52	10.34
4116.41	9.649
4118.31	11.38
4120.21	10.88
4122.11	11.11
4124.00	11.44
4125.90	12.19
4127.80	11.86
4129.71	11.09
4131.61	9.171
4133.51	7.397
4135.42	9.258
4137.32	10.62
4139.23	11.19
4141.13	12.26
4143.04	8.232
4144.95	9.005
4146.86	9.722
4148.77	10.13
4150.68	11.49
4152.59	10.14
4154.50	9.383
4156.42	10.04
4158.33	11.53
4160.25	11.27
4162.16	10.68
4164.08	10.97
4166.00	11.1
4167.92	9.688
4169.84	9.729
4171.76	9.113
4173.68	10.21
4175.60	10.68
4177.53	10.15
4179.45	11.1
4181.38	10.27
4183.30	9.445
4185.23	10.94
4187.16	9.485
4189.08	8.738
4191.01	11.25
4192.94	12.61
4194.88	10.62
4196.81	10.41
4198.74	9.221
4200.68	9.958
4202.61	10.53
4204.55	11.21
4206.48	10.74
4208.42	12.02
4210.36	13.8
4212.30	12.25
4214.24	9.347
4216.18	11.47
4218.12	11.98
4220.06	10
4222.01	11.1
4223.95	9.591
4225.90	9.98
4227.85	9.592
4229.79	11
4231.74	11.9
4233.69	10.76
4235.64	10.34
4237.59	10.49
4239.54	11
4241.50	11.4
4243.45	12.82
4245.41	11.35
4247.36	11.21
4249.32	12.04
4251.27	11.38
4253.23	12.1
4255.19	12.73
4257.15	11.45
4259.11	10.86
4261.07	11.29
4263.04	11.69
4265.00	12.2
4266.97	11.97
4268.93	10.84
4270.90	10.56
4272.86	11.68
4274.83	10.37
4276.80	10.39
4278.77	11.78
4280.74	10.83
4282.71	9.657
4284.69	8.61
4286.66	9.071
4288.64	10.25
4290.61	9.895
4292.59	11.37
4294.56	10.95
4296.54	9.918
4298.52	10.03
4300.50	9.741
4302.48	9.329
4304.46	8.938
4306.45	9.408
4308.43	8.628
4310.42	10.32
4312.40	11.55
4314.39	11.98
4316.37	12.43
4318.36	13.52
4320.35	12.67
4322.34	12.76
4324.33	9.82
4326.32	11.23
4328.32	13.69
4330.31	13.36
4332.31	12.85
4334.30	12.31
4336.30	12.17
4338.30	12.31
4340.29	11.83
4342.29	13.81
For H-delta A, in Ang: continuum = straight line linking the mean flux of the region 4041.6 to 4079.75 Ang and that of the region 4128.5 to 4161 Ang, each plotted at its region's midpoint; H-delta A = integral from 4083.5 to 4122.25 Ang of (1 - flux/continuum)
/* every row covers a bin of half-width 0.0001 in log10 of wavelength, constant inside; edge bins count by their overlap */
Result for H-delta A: -1.66 Ang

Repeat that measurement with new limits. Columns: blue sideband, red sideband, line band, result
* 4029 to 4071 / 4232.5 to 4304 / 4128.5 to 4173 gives 2.42 Ang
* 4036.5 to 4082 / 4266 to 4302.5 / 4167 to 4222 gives -0.76 Ang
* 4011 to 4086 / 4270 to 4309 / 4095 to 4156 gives 1.80 Ang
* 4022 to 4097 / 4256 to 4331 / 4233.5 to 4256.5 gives -1.22 Ang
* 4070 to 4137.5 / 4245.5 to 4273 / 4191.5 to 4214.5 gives 0.25 Ang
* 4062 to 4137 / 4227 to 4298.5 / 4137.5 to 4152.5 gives 0.57 Ang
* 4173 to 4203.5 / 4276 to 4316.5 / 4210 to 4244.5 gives -2.35 Ang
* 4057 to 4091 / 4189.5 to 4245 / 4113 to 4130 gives -0.55 Ang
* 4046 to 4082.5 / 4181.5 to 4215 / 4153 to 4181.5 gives 0.80 Ang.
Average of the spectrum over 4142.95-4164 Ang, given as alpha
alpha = 10.3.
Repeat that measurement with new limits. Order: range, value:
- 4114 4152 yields 10.4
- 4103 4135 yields 10.8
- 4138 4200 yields 10.3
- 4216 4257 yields 11.2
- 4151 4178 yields 10.4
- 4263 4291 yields 10.6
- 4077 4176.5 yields 10.5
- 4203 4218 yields 11.5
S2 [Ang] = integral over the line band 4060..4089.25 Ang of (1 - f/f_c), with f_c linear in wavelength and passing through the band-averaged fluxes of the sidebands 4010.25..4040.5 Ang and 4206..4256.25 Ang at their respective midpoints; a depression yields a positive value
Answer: 2.6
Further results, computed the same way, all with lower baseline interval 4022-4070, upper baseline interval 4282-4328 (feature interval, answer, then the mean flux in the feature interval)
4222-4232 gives 0.3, 10.4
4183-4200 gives 0.6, 10.3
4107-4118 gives 0.0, 10.8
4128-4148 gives 1.6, 9.87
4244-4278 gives -2.6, 11.4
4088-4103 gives -0.1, 10.9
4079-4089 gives 0.4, 10.3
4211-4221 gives -0.4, 11.1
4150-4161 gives 0.1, 10.6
